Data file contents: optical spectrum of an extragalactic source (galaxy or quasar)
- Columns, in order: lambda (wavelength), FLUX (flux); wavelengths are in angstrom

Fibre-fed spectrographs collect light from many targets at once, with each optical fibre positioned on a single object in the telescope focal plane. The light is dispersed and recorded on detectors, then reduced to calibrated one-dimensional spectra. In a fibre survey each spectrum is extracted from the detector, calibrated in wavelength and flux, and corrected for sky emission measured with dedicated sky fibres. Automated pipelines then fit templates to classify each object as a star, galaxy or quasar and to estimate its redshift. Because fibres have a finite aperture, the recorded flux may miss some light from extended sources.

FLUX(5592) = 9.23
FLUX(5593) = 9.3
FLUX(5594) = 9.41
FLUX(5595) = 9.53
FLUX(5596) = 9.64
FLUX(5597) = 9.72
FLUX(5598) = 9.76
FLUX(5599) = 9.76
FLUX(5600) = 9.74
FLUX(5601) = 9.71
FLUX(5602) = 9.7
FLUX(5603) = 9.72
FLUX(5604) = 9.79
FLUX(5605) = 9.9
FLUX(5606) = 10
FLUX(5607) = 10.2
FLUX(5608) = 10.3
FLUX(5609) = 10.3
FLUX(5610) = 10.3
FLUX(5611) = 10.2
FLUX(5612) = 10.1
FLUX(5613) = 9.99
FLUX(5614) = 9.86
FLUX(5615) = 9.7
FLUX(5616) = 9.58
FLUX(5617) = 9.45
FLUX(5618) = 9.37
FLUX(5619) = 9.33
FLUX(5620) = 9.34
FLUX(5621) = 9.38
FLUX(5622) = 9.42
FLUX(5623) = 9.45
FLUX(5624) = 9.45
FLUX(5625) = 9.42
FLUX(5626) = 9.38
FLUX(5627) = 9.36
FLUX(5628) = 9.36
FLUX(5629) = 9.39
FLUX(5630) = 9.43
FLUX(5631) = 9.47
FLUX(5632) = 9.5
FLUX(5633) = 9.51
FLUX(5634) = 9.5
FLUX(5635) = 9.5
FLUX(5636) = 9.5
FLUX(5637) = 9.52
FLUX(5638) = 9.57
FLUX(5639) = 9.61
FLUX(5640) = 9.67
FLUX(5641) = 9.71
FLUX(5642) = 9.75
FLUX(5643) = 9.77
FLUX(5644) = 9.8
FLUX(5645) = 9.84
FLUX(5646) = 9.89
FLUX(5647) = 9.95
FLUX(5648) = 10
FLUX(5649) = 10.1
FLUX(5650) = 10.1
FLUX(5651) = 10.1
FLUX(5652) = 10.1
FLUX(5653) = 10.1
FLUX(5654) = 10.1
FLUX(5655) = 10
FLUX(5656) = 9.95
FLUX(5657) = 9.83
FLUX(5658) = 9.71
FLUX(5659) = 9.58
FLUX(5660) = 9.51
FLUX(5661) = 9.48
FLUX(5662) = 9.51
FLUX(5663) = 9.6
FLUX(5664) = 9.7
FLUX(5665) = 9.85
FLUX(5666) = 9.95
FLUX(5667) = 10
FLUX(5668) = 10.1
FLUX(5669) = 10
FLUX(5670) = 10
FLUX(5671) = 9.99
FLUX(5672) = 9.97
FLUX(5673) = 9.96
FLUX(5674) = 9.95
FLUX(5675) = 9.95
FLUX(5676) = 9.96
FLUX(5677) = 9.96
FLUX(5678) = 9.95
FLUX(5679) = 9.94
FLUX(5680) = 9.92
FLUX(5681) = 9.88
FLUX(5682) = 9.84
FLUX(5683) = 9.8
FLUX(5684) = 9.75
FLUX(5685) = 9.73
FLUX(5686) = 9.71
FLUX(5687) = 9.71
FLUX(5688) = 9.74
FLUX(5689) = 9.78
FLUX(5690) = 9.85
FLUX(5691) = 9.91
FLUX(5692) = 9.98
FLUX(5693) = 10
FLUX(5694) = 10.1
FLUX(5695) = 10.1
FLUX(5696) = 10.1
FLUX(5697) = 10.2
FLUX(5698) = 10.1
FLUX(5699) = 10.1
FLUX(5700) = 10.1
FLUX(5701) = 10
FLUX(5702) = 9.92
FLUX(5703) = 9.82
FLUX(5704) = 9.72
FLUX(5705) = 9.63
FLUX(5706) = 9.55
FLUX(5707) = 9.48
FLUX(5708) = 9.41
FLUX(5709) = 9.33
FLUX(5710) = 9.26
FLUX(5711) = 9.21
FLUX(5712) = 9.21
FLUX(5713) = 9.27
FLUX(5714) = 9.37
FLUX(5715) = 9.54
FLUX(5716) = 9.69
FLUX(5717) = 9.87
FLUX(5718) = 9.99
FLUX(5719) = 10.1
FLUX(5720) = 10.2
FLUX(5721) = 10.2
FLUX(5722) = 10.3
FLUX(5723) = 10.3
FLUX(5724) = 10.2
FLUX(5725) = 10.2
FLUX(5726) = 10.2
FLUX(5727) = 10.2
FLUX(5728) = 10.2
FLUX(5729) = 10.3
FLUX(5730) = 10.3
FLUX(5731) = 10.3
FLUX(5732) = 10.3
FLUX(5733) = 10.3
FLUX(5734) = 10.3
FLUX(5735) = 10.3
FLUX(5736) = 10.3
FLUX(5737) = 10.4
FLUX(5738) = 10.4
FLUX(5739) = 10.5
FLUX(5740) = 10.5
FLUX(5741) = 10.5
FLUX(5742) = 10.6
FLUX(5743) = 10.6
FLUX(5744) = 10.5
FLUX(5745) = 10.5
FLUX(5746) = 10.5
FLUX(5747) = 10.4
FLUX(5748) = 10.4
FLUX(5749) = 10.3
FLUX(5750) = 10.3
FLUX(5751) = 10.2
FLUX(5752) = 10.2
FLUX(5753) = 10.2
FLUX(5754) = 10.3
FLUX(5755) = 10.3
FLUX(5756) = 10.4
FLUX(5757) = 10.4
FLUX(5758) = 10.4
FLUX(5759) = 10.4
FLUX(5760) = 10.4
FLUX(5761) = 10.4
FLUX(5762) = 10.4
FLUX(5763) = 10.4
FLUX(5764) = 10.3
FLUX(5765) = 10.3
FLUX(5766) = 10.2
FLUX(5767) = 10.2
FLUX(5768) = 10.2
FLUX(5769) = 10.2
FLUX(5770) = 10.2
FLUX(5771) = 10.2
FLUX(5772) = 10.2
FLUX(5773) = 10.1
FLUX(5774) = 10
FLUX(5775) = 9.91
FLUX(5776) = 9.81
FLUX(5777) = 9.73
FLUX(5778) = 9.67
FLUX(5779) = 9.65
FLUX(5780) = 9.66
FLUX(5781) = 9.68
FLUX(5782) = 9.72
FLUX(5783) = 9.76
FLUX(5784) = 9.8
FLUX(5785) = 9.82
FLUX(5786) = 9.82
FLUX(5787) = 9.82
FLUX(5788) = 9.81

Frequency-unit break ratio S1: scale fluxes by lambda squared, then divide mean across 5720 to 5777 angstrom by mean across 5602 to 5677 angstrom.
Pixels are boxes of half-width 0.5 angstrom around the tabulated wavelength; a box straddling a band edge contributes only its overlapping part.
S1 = 1.10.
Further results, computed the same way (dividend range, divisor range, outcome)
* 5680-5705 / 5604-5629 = 1.05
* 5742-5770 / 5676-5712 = 1.08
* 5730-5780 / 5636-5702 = 1.07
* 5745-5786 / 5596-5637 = 1.11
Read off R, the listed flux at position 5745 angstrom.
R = 10.5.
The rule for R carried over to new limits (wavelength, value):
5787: 9.82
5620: 9.34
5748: 10.4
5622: 9.42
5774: 10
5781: 9.68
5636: 9.5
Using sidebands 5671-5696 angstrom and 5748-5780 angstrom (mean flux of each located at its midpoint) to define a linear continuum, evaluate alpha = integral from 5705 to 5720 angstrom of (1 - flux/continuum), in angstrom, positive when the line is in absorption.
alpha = 0.7 angstrom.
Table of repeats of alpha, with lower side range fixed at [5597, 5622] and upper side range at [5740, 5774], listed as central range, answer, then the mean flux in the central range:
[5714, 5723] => 0.2 angstrom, 9.97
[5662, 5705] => 0.7 angstrom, 9.91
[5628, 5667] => 0.8 angstrom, 9.74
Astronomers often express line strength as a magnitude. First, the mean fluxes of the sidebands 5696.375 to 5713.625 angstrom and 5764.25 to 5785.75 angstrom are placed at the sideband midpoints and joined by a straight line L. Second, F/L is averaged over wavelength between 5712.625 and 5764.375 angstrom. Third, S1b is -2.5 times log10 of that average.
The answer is -0.049 mag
